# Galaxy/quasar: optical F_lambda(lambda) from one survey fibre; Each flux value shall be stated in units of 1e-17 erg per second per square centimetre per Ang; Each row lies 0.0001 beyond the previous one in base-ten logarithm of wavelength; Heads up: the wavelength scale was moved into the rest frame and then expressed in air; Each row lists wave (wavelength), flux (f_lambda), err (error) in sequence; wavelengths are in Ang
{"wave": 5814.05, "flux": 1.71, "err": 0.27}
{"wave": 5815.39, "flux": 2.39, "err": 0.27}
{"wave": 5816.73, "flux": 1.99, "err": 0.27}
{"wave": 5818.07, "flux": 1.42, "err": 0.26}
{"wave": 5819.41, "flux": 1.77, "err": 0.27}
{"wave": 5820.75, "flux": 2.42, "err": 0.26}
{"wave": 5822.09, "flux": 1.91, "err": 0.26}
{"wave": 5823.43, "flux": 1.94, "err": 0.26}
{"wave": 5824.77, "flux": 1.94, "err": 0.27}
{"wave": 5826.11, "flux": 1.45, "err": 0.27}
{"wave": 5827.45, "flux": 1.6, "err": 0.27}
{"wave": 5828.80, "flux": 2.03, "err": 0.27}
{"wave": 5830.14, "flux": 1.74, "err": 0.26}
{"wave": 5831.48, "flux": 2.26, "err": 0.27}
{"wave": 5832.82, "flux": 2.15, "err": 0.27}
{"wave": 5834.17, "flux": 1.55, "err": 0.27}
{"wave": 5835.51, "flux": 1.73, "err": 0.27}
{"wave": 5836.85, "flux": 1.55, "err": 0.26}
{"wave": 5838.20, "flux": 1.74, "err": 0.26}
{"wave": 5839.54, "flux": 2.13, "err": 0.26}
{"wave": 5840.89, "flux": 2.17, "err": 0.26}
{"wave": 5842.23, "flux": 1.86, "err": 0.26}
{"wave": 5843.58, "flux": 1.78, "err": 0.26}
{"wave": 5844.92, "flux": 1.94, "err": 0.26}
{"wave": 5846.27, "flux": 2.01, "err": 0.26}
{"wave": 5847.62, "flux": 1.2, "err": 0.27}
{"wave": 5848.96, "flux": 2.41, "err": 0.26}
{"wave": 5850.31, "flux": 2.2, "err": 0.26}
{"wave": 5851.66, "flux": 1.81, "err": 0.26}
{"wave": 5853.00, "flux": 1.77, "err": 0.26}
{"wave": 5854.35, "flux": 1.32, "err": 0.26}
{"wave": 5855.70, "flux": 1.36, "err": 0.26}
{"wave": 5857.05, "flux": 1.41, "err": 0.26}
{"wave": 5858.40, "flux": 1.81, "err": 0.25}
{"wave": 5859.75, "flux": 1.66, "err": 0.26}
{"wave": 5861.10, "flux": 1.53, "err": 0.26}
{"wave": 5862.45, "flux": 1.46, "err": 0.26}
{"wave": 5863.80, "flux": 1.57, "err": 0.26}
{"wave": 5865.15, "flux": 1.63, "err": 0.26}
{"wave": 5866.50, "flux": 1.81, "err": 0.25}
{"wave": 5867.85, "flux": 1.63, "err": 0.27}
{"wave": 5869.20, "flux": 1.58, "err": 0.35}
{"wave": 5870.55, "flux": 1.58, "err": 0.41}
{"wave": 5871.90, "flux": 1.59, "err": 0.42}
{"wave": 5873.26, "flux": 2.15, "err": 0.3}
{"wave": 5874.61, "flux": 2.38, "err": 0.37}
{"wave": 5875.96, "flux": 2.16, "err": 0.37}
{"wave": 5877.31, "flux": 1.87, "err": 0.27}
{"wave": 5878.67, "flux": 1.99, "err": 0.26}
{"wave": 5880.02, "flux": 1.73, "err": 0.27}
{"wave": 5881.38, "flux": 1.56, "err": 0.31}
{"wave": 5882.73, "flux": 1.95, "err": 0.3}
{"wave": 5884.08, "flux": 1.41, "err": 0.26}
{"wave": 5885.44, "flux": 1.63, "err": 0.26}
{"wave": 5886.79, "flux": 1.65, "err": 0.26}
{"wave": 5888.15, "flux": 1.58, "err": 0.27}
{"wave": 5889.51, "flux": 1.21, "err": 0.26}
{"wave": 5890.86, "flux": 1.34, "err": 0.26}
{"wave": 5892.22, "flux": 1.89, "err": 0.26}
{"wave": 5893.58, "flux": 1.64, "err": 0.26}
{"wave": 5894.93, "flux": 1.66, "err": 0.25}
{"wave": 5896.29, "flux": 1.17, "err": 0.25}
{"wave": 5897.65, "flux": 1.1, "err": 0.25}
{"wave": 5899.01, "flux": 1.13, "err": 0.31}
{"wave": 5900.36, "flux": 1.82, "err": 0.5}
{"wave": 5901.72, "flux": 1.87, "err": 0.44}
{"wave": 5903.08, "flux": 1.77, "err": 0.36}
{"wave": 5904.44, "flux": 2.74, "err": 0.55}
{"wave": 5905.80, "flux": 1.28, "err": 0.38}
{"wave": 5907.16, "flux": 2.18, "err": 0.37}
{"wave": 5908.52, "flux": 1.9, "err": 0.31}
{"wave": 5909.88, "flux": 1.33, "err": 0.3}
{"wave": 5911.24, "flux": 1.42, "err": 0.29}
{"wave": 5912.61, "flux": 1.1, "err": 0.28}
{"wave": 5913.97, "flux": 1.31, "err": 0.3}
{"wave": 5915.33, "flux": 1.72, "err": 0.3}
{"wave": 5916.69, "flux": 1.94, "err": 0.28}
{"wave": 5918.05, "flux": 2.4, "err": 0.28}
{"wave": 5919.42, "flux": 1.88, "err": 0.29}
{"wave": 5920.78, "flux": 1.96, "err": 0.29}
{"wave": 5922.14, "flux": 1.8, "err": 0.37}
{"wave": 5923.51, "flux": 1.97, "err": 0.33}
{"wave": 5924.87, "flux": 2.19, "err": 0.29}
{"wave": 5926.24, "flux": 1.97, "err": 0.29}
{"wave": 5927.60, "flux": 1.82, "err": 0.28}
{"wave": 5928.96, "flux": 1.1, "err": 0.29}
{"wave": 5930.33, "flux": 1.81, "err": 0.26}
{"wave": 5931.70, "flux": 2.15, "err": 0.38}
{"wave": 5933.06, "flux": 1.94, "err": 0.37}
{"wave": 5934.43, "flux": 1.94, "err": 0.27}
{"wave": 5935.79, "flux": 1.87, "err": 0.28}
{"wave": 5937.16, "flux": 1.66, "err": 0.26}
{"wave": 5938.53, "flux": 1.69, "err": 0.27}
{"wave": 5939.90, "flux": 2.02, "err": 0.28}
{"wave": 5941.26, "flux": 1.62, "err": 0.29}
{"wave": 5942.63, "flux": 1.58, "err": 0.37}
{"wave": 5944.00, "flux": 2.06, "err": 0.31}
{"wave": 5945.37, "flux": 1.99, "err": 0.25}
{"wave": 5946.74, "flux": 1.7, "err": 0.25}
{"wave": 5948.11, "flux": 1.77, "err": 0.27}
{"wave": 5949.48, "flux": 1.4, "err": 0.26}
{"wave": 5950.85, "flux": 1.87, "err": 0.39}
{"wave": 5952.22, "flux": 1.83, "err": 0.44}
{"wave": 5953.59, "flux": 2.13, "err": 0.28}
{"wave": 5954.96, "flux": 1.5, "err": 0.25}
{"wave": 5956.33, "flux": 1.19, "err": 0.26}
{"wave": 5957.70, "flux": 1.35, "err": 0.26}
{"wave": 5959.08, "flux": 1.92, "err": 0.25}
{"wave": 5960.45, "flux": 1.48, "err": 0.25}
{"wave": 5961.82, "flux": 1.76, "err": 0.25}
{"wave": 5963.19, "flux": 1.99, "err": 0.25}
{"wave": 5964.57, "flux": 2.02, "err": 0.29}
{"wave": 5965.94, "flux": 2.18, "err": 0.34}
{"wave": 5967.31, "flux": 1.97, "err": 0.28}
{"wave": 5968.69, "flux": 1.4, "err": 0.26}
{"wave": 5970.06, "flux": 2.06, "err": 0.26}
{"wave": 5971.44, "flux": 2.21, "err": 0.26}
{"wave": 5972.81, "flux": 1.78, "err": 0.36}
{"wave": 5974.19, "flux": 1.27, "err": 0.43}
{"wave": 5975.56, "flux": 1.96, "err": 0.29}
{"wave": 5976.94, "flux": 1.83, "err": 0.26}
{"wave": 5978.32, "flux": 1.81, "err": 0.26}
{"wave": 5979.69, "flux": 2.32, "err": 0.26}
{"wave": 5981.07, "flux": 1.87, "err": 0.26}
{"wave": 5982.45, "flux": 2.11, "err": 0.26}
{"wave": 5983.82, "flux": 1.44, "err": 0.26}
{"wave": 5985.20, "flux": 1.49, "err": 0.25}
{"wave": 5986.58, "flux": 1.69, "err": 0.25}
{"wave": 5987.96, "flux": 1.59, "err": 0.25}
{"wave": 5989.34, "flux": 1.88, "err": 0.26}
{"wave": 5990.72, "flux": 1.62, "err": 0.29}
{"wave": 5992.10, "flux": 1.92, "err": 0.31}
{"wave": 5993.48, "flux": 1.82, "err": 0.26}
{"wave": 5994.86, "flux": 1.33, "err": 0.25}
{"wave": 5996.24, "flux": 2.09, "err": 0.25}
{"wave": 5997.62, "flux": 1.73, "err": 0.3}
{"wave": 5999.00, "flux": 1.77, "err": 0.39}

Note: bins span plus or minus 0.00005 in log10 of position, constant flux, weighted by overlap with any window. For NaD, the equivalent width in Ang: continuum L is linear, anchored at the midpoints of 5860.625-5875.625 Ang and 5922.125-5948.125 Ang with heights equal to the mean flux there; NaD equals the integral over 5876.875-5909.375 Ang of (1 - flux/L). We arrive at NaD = 1.92 Ang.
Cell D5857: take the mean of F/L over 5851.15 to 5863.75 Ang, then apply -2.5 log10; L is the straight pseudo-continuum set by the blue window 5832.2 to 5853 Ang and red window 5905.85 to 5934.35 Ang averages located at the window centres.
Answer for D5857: 0.19 mag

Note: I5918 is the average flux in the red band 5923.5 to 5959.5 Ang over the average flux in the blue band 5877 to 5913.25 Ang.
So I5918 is 1.09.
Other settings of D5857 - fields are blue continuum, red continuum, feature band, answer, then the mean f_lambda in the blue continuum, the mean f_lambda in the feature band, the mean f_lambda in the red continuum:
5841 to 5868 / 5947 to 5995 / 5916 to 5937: -0.095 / 1.72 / 1.91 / 1.77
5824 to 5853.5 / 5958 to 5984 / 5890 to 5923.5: 0.110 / 1.87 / 1.68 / 1.86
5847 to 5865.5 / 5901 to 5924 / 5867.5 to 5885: -0.068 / 1.65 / 1.81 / 1.8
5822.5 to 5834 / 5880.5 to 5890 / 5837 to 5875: -0.018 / 1.87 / 1.76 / 1.58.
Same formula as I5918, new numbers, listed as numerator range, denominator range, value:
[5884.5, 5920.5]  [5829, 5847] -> 0.87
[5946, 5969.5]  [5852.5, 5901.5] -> 1.06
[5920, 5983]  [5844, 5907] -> 1.07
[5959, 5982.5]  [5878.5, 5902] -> 1.20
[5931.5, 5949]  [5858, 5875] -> 1.07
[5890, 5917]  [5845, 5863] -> 0.95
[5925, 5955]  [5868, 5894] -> 1.04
